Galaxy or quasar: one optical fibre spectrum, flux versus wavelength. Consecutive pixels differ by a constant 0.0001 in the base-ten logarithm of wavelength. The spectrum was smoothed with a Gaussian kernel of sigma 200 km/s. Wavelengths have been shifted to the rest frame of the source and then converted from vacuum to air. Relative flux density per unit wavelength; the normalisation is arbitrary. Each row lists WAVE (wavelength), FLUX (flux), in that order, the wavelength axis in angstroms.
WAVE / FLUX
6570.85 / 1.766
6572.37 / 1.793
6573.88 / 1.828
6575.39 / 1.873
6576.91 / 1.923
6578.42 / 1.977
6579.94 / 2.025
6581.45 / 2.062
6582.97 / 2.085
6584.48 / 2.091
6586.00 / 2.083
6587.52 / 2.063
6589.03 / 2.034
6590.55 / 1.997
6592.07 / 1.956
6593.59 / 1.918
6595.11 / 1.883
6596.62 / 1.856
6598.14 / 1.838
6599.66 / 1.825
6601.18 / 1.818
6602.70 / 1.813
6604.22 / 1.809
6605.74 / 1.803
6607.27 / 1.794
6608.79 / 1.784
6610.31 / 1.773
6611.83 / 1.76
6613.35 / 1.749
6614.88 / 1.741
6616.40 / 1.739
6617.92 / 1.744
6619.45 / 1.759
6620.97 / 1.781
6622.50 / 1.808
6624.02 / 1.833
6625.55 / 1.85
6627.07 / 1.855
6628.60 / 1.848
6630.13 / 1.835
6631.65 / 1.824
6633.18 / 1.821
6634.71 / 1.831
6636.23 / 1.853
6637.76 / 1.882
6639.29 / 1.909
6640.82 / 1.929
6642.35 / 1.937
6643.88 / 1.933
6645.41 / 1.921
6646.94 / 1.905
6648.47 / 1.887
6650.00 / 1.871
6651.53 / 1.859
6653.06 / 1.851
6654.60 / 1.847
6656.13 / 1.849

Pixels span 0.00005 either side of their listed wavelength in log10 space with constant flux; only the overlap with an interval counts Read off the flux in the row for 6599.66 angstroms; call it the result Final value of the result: 1.825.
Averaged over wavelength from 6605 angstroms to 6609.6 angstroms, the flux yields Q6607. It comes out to 1.79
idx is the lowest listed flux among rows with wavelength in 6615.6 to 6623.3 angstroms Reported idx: 1.739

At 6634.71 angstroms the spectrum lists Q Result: 1.831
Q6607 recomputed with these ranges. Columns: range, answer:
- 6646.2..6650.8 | 1.89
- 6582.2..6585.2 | 2.09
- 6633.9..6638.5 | 1.86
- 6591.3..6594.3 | 1.93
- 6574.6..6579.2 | 1.92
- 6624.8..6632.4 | 1.84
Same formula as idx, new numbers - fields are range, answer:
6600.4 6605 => 1.809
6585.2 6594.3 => 1.918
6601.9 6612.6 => 1.76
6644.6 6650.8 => 1.871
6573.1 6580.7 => 1.828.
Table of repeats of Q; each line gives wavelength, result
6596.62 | 1.856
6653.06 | 1.851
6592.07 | 1.956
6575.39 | 1.873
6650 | 1.871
